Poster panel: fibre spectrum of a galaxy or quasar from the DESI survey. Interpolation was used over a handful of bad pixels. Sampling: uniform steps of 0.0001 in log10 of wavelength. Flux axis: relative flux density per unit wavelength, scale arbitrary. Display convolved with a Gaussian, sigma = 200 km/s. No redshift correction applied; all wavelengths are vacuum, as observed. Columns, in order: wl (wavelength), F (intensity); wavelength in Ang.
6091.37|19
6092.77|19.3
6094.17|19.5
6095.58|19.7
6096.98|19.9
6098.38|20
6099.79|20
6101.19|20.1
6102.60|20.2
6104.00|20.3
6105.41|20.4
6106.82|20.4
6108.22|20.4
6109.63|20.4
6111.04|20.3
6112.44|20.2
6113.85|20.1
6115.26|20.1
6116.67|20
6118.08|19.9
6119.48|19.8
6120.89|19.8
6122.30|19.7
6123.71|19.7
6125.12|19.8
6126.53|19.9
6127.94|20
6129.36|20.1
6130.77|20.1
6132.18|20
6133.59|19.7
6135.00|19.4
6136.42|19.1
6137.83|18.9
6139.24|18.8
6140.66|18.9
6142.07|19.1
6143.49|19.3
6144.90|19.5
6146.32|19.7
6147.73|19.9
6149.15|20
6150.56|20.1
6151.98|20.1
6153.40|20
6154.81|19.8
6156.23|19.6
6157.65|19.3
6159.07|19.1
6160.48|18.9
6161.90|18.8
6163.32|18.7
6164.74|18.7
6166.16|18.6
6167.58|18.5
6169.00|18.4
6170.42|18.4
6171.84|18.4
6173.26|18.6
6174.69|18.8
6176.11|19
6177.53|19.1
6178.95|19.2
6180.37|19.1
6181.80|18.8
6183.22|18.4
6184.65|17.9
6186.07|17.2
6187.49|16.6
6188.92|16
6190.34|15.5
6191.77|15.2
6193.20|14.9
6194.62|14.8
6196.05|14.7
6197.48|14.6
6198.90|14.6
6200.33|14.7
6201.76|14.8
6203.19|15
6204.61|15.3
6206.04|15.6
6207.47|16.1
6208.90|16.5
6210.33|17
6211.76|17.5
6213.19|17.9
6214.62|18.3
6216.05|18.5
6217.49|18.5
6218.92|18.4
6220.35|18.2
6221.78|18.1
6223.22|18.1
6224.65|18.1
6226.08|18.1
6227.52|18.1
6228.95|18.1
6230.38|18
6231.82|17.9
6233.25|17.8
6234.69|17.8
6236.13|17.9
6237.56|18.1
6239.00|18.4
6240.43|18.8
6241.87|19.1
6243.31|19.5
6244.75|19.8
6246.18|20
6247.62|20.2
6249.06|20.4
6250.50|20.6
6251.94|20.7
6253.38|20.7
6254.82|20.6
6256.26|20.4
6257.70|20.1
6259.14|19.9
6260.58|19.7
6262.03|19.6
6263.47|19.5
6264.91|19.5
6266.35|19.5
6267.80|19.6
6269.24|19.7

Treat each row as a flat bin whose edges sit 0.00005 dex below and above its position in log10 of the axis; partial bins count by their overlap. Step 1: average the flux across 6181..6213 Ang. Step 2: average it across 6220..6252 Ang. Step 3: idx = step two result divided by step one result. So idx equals 1.2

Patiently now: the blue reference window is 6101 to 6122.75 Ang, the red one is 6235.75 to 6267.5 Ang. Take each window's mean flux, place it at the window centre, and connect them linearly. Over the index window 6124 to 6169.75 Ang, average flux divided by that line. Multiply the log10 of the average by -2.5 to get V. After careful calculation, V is 0.035 mag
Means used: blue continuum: 20.1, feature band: 19.4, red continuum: 19.7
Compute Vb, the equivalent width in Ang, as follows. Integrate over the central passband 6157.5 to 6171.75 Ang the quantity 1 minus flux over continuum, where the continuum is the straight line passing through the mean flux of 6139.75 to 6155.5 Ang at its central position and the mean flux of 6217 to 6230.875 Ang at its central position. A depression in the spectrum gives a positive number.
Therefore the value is 0.46 Ang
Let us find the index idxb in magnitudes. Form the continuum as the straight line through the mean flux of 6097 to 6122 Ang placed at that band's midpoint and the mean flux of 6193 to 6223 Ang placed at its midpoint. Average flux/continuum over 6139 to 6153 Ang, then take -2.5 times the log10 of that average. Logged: -0.05 mag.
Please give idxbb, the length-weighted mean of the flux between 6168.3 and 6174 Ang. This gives 18.4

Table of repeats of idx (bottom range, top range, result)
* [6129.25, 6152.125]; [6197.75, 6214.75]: 0.82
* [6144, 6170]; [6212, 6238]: 0.94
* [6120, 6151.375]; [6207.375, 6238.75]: 0.91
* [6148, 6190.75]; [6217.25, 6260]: 1.02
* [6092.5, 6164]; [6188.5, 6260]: 0.90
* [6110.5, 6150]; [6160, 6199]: 0.89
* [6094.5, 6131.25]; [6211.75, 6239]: 0.90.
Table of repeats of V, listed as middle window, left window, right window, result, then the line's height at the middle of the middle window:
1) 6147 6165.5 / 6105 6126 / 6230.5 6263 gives 0.02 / 19.9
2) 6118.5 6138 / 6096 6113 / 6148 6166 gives 0.01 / 19.9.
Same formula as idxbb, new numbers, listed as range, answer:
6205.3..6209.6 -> 16.1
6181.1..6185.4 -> 18.4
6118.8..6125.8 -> 19.8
